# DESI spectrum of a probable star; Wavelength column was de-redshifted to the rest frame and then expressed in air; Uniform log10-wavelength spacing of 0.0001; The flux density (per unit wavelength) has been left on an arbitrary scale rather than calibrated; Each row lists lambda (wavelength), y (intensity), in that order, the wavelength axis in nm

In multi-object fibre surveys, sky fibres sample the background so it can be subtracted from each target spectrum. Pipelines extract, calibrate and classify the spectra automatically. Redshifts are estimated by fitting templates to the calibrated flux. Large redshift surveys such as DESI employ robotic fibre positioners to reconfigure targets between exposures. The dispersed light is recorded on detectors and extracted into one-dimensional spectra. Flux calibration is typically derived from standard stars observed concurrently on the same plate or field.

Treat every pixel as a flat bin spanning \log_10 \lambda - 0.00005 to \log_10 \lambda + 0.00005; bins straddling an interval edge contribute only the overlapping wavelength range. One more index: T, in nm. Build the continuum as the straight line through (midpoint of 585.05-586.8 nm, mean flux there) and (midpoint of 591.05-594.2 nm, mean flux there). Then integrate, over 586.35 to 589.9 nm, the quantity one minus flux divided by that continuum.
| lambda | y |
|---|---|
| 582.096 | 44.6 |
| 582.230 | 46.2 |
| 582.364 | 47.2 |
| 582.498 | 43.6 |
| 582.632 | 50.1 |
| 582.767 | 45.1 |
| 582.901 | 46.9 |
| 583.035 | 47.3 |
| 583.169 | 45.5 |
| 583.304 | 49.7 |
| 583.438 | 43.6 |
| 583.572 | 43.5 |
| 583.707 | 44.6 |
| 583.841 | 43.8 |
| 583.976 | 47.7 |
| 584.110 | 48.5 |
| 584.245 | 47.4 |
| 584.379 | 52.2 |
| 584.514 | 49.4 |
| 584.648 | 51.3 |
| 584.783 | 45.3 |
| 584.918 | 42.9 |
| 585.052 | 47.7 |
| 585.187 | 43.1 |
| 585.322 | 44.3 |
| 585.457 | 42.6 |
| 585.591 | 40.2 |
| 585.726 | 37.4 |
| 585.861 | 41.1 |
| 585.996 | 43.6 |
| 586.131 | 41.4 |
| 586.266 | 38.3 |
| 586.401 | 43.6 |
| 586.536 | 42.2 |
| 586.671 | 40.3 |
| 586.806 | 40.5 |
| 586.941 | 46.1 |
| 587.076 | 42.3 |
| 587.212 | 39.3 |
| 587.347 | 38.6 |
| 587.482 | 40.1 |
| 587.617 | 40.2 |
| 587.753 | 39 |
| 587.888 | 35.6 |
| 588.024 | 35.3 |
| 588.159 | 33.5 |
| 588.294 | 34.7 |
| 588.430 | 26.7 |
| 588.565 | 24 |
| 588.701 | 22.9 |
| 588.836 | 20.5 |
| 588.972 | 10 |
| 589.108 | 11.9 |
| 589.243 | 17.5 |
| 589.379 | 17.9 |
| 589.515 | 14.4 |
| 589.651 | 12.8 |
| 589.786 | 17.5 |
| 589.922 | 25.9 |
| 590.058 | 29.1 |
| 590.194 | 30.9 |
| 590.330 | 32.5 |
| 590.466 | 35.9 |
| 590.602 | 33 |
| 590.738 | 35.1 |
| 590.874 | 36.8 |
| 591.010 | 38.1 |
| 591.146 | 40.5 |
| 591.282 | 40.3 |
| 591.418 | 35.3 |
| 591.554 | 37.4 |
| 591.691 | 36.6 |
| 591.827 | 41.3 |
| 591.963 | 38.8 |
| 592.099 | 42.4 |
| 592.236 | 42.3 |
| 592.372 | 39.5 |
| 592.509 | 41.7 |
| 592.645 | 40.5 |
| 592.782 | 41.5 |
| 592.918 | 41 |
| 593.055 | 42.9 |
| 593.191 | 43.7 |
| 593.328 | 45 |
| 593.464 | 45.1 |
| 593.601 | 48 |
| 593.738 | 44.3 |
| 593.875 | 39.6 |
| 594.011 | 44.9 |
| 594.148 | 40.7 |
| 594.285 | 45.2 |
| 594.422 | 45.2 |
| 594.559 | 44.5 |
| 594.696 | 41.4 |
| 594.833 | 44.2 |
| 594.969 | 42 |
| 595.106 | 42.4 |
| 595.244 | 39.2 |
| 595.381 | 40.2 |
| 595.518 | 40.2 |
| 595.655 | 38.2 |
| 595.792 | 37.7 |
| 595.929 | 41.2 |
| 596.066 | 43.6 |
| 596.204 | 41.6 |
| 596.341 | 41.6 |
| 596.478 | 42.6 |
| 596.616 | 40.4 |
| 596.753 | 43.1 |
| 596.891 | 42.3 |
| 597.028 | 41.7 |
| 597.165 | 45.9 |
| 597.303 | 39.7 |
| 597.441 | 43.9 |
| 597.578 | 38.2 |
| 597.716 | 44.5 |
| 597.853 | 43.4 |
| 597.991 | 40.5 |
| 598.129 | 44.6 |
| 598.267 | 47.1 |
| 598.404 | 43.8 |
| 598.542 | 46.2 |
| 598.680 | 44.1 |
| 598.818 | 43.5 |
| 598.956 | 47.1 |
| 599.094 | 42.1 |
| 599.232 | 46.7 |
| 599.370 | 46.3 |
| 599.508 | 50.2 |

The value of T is 0.980 nm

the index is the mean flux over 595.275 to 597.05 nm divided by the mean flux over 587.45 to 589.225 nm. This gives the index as 1.45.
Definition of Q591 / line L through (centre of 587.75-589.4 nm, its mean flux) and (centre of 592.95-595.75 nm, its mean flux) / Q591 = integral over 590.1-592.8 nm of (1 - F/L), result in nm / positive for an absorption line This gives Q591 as -0.32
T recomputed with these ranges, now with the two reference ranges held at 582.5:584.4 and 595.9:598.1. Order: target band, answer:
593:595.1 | -0.03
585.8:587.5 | 0.16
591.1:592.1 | 0.12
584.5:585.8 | 0.05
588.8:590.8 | 0.97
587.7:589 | 0.47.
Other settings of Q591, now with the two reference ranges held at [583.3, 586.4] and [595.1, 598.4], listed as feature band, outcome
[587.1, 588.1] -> 0.13 nm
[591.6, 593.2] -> 0.07 nm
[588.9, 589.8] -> 0.60 nm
